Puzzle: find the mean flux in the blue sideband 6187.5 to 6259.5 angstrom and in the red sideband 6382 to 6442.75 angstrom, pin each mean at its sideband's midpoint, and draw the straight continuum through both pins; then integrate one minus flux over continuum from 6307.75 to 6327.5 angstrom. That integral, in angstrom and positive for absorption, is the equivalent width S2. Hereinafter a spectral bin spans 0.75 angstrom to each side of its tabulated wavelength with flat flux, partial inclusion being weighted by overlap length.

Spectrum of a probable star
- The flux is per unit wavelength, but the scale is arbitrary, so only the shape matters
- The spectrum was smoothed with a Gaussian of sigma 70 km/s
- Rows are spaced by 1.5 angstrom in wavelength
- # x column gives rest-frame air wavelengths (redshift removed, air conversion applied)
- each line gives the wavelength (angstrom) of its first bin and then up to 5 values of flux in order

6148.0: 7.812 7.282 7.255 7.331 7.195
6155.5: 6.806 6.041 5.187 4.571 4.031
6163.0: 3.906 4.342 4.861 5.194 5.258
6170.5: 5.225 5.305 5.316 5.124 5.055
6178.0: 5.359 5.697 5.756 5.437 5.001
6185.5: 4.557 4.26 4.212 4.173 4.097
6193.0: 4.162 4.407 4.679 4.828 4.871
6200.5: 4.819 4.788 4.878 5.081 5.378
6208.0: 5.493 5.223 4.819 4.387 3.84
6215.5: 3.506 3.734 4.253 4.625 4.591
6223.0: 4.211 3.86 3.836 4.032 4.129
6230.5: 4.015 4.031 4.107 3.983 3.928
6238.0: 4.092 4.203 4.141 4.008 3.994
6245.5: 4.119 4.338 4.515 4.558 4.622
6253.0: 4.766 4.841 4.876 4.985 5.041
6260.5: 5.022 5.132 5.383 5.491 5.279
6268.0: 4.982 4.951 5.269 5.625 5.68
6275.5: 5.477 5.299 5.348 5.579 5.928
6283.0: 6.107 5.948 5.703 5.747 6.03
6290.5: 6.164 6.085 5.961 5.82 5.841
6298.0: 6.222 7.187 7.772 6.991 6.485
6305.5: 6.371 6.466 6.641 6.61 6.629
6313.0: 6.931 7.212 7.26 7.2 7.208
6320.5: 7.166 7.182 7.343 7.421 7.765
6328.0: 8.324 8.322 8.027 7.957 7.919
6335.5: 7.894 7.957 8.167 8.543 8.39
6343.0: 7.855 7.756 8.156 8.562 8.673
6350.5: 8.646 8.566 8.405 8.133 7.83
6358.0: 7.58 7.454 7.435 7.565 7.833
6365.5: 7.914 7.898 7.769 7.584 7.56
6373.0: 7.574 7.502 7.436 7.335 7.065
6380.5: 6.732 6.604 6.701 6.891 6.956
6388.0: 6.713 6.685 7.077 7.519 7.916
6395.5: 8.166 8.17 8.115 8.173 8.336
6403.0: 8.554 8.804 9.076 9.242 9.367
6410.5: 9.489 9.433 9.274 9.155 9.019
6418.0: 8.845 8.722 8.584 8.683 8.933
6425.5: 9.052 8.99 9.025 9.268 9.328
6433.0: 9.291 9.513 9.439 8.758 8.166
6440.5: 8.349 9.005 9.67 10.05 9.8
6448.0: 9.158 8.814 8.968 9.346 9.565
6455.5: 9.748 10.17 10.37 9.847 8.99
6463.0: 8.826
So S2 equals -2.09 angstrom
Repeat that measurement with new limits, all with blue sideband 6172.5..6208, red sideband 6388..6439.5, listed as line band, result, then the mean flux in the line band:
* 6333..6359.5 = -2.19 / 8.16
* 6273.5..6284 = 1.24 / 5.64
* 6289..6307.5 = 0.81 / 6.43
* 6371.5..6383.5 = 1.33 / 7.17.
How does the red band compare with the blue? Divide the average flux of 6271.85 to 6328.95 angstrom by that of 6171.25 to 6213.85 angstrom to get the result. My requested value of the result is 1.33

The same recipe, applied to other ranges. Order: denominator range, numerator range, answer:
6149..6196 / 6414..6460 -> 1.76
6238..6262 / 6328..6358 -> 1.80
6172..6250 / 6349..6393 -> 1.66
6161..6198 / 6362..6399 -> 1.54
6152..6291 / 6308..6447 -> 1.66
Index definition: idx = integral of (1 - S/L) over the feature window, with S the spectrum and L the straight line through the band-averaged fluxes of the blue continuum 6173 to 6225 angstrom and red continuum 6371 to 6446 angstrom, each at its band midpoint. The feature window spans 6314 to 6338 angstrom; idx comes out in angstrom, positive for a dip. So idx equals -2.5 angstrom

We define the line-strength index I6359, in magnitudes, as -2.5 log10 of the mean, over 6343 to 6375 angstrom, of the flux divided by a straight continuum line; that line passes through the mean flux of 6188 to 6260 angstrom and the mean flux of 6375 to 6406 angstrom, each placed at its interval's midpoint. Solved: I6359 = -0.14 mag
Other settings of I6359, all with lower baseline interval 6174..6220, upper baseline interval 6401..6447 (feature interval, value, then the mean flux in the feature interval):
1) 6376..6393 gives 0.19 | 6.95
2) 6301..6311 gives 0.02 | 6.68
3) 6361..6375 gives 0.04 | 7.68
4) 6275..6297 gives 0.11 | 5.81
